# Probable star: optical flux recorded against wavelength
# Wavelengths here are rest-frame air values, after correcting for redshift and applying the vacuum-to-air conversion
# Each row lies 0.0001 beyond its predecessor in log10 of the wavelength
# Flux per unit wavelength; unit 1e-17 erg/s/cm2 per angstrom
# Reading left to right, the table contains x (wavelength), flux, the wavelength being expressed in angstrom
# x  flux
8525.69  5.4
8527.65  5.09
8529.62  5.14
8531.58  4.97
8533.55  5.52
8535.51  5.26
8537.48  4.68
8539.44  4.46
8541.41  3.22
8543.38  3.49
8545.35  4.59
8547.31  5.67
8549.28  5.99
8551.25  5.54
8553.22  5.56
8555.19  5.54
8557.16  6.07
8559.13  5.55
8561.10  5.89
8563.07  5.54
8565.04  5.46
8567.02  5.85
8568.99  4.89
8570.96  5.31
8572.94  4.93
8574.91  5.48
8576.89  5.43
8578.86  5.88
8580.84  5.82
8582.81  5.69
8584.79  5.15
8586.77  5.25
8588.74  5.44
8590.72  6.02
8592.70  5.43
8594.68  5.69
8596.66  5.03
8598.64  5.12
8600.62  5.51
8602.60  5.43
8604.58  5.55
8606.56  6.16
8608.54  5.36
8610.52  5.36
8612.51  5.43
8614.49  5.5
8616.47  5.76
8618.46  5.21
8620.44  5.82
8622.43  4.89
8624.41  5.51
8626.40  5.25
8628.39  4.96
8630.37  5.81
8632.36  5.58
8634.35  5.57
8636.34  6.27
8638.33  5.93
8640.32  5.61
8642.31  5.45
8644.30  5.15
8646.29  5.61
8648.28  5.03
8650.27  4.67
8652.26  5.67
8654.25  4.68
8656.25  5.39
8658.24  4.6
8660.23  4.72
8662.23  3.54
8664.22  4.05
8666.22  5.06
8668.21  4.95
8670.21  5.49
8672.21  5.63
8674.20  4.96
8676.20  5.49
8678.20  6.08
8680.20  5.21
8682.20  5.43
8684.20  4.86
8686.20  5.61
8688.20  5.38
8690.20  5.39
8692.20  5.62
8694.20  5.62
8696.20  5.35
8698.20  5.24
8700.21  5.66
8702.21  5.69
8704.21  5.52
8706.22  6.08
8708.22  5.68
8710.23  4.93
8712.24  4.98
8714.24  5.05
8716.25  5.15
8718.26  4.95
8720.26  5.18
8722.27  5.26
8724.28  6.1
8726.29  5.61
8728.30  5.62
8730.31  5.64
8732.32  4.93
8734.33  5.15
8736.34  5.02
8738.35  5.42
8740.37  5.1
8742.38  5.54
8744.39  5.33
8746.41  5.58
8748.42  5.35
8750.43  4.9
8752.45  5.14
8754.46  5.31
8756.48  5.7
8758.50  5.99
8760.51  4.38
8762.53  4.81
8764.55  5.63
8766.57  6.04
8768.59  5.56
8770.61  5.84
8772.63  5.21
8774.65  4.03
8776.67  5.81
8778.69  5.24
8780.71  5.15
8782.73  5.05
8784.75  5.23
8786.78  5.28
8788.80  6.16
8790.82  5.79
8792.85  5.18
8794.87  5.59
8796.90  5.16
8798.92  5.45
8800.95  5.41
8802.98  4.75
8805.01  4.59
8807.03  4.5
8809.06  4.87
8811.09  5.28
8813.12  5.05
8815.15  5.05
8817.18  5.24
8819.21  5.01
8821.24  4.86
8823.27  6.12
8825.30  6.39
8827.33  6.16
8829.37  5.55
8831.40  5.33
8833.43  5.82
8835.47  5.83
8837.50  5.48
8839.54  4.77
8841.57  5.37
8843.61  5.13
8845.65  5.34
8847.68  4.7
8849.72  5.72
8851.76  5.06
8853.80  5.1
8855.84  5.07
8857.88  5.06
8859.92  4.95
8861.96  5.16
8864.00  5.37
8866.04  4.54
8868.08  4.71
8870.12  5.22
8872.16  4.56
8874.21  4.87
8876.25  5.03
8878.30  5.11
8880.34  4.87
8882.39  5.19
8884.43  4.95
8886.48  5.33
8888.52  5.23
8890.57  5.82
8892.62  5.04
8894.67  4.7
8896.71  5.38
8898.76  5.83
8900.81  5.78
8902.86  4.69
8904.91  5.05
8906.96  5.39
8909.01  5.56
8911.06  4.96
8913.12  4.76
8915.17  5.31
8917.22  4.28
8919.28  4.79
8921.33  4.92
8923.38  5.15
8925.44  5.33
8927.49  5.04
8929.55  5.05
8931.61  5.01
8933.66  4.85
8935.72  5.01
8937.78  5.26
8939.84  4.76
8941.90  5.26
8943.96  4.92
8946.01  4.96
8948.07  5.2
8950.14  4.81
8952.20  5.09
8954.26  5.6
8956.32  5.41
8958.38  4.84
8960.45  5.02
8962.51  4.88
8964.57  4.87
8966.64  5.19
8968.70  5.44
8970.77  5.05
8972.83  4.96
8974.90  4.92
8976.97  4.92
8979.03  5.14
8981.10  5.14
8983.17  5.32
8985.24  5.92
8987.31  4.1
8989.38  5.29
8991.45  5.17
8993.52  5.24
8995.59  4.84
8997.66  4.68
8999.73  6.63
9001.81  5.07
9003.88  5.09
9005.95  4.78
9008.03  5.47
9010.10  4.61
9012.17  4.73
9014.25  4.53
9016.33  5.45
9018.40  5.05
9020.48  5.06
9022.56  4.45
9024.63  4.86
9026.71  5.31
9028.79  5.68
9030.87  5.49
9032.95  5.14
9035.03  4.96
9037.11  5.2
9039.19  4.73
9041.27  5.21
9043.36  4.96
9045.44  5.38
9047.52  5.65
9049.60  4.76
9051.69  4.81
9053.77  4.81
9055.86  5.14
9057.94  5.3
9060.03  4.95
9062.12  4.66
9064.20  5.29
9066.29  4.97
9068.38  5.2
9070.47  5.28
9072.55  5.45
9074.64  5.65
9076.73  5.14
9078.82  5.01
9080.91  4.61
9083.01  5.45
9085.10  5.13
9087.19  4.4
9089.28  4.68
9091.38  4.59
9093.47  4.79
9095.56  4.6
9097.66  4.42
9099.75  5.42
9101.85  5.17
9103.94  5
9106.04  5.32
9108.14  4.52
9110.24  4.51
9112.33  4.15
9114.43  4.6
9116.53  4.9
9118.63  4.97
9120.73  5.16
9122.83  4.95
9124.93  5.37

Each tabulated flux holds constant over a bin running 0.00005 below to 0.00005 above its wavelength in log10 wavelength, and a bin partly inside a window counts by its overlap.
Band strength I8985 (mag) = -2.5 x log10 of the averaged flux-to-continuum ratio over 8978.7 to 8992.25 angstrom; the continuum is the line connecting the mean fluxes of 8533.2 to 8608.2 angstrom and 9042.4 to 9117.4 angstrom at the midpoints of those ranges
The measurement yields -0.03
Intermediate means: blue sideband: 5.34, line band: 5.15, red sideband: 4.96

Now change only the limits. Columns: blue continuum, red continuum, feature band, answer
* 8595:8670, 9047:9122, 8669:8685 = -0.03 mag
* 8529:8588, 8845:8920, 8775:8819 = -0.01 mag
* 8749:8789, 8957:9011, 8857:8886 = 0.05 mag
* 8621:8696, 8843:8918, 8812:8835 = -0.07 mag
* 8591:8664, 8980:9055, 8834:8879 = 0.02 mag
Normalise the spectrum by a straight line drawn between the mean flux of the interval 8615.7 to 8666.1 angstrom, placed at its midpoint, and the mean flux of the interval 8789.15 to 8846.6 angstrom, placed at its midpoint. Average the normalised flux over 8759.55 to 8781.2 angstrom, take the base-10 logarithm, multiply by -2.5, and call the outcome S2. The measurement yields 0.011 mag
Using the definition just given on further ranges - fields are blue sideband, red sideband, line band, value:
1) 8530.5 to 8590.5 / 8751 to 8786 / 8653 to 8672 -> 0.11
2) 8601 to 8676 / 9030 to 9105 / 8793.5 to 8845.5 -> -0.03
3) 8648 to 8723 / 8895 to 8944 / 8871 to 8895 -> 0.01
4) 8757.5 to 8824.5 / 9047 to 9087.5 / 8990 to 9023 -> 0.01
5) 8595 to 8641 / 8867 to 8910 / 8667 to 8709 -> -0.01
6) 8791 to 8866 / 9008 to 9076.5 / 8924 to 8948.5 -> 0.03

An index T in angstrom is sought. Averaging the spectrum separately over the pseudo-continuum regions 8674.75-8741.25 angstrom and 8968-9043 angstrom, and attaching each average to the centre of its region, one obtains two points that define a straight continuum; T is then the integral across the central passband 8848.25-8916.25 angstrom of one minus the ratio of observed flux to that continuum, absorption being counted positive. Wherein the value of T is 1.2 angstrom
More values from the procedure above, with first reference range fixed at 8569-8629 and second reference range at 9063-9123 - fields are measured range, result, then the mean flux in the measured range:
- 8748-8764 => 0.2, 5.2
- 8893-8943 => 0.3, 5.09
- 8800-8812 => 0.8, 4.89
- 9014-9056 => -0.7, 5.09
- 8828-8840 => -0.7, 5.51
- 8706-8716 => 0.1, 5.27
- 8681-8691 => 0.0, 5.33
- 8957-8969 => 0.1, 5.03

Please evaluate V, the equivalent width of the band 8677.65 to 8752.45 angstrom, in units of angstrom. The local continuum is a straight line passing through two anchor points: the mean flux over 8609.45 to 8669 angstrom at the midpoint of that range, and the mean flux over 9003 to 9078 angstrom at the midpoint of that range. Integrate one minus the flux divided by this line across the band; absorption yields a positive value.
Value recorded -2.4 angstrom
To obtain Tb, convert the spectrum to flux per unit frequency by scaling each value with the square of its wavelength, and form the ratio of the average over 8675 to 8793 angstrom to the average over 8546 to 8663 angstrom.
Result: 1.0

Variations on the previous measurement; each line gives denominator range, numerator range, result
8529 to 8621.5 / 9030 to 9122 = 1.04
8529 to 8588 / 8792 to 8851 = 1.07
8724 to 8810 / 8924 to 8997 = 1.00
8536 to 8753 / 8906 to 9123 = 1.03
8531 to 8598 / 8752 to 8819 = 1.04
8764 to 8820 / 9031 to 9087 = 1.03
